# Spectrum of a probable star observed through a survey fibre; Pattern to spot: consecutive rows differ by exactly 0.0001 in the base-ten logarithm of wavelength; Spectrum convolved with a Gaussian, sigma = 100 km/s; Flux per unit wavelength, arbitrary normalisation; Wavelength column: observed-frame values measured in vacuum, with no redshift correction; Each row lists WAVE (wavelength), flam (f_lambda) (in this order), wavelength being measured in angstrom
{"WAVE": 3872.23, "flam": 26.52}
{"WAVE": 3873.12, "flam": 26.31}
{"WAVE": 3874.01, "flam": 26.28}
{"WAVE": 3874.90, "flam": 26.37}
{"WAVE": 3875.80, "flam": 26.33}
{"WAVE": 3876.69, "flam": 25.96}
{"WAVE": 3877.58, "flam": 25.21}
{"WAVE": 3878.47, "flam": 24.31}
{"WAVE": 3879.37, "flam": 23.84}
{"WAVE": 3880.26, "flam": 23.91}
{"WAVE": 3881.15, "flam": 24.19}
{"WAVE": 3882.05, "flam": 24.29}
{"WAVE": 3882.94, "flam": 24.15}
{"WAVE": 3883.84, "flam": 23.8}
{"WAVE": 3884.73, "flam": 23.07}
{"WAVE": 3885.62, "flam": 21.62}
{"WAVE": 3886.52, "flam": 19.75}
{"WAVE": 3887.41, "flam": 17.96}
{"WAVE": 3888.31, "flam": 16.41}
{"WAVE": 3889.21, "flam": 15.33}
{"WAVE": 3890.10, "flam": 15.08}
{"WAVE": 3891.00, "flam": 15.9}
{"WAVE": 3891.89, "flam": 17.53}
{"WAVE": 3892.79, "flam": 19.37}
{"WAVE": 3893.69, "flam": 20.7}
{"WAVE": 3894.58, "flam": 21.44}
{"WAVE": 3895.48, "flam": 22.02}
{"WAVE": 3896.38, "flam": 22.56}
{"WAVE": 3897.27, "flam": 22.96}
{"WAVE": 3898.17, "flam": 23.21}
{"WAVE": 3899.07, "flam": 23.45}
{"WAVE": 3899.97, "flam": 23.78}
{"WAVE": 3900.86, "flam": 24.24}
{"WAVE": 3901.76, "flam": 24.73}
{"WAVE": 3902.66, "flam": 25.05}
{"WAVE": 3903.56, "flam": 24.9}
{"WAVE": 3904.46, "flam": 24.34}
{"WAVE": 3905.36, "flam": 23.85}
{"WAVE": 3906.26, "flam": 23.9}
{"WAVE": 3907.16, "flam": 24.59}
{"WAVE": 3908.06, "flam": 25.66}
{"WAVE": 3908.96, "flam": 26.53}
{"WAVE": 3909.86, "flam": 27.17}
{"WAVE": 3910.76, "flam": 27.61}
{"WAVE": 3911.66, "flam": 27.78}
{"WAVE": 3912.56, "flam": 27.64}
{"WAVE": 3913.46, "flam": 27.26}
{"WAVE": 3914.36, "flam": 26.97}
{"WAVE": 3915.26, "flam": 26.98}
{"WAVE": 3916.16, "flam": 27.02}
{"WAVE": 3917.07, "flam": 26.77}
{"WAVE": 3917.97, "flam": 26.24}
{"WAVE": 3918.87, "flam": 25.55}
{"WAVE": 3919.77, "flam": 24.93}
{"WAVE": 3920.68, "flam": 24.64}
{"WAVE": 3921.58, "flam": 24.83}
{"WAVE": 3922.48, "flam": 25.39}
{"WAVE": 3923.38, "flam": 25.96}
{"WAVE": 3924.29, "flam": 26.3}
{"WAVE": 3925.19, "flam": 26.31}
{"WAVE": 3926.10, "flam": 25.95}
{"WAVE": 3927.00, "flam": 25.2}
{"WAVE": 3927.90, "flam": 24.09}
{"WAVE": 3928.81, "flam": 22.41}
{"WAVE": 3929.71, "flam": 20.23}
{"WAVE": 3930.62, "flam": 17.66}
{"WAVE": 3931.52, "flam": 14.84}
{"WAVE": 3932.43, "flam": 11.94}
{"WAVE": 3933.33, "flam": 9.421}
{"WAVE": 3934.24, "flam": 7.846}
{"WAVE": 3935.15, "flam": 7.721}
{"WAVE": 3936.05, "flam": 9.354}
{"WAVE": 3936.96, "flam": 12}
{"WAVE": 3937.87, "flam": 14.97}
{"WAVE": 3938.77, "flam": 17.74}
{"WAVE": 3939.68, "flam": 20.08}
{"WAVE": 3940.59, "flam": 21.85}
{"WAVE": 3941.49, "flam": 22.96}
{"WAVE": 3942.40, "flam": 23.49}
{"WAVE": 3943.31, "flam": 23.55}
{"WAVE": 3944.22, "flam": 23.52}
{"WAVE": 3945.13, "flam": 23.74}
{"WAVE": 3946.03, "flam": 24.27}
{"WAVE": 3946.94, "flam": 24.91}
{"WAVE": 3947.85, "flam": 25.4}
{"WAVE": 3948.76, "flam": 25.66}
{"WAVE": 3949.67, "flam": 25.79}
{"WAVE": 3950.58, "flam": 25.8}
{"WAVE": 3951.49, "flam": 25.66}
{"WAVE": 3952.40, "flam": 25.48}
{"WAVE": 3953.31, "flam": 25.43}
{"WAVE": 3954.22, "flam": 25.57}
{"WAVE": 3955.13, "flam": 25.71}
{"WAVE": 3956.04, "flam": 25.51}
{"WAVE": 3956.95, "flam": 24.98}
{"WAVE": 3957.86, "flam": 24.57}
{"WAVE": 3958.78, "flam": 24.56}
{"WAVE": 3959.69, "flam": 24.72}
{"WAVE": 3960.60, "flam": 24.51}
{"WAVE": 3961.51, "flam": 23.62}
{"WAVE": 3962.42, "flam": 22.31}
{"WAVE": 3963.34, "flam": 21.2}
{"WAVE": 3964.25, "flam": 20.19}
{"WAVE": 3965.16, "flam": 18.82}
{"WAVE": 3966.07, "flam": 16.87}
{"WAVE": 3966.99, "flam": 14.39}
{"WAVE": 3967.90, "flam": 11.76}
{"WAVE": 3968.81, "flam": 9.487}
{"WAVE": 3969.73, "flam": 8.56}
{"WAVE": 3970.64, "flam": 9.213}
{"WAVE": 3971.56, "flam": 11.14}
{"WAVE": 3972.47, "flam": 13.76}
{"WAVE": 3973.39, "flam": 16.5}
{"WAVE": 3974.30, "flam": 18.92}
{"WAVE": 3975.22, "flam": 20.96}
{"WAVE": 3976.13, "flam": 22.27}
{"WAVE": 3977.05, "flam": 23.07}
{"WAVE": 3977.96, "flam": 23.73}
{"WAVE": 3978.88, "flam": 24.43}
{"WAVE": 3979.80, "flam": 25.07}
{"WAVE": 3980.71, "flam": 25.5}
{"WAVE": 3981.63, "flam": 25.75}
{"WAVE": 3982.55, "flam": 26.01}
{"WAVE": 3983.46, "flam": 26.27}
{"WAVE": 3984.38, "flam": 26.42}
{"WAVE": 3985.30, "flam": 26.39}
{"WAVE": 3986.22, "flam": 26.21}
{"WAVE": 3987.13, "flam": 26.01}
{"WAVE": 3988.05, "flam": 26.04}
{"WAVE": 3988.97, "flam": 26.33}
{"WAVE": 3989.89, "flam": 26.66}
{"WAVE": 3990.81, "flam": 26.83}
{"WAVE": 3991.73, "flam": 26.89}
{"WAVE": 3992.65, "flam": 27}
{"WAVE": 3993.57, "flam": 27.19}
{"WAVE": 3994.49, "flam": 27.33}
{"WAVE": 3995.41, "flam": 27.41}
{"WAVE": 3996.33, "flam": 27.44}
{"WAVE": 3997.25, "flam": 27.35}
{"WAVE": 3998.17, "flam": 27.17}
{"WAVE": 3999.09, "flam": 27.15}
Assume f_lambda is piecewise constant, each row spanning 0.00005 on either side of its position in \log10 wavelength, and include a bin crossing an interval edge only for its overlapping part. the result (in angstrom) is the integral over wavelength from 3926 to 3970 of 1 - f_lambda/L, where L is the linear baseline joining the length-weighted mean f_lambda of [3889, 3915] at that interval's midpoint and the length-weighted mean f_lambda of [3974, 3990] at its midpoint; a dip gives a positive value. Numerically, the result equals 7.0 angstrom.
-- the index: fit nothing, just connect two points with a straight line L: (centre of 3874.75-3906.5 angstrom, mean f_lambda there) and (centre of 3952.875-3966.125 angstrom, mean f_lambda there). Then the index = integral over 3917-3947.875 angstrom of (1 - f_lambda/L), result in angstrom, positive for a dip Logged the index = 3.0 angstrom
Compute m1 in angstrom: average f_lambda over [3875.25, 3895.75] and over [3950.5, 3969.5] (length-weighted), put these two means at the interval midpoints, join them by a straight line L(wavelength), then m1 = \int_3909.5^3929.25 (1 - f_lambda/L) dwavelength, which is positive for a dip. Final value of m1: -4.1 angstrom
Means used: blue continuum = 21.4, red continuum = 21.7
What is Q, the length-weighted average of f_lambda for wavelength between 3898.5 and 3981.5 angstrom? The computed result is 22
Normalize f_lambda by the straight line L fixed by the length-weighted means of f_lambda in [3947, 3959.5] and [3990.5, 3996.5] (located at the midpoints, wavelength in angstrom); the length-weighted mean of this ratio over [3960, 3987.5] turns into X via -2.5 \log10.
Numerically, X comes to 0.28 mag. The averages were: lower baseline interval 25.4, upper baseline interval 27.1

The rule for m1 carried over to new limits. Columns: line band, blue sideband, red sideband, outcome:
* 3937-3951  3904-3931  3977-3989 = 1.6 angstrom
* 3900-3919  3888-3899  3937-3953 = -4.9 angstrom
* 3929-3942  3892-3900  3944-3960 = 4.9 angstrom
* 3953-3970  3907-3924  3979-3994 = 3.6 angstrom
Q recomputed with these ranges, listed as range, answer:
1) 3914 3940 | 20.6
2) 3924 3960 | 21.4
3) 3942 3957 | 25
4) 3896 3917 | 25.3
